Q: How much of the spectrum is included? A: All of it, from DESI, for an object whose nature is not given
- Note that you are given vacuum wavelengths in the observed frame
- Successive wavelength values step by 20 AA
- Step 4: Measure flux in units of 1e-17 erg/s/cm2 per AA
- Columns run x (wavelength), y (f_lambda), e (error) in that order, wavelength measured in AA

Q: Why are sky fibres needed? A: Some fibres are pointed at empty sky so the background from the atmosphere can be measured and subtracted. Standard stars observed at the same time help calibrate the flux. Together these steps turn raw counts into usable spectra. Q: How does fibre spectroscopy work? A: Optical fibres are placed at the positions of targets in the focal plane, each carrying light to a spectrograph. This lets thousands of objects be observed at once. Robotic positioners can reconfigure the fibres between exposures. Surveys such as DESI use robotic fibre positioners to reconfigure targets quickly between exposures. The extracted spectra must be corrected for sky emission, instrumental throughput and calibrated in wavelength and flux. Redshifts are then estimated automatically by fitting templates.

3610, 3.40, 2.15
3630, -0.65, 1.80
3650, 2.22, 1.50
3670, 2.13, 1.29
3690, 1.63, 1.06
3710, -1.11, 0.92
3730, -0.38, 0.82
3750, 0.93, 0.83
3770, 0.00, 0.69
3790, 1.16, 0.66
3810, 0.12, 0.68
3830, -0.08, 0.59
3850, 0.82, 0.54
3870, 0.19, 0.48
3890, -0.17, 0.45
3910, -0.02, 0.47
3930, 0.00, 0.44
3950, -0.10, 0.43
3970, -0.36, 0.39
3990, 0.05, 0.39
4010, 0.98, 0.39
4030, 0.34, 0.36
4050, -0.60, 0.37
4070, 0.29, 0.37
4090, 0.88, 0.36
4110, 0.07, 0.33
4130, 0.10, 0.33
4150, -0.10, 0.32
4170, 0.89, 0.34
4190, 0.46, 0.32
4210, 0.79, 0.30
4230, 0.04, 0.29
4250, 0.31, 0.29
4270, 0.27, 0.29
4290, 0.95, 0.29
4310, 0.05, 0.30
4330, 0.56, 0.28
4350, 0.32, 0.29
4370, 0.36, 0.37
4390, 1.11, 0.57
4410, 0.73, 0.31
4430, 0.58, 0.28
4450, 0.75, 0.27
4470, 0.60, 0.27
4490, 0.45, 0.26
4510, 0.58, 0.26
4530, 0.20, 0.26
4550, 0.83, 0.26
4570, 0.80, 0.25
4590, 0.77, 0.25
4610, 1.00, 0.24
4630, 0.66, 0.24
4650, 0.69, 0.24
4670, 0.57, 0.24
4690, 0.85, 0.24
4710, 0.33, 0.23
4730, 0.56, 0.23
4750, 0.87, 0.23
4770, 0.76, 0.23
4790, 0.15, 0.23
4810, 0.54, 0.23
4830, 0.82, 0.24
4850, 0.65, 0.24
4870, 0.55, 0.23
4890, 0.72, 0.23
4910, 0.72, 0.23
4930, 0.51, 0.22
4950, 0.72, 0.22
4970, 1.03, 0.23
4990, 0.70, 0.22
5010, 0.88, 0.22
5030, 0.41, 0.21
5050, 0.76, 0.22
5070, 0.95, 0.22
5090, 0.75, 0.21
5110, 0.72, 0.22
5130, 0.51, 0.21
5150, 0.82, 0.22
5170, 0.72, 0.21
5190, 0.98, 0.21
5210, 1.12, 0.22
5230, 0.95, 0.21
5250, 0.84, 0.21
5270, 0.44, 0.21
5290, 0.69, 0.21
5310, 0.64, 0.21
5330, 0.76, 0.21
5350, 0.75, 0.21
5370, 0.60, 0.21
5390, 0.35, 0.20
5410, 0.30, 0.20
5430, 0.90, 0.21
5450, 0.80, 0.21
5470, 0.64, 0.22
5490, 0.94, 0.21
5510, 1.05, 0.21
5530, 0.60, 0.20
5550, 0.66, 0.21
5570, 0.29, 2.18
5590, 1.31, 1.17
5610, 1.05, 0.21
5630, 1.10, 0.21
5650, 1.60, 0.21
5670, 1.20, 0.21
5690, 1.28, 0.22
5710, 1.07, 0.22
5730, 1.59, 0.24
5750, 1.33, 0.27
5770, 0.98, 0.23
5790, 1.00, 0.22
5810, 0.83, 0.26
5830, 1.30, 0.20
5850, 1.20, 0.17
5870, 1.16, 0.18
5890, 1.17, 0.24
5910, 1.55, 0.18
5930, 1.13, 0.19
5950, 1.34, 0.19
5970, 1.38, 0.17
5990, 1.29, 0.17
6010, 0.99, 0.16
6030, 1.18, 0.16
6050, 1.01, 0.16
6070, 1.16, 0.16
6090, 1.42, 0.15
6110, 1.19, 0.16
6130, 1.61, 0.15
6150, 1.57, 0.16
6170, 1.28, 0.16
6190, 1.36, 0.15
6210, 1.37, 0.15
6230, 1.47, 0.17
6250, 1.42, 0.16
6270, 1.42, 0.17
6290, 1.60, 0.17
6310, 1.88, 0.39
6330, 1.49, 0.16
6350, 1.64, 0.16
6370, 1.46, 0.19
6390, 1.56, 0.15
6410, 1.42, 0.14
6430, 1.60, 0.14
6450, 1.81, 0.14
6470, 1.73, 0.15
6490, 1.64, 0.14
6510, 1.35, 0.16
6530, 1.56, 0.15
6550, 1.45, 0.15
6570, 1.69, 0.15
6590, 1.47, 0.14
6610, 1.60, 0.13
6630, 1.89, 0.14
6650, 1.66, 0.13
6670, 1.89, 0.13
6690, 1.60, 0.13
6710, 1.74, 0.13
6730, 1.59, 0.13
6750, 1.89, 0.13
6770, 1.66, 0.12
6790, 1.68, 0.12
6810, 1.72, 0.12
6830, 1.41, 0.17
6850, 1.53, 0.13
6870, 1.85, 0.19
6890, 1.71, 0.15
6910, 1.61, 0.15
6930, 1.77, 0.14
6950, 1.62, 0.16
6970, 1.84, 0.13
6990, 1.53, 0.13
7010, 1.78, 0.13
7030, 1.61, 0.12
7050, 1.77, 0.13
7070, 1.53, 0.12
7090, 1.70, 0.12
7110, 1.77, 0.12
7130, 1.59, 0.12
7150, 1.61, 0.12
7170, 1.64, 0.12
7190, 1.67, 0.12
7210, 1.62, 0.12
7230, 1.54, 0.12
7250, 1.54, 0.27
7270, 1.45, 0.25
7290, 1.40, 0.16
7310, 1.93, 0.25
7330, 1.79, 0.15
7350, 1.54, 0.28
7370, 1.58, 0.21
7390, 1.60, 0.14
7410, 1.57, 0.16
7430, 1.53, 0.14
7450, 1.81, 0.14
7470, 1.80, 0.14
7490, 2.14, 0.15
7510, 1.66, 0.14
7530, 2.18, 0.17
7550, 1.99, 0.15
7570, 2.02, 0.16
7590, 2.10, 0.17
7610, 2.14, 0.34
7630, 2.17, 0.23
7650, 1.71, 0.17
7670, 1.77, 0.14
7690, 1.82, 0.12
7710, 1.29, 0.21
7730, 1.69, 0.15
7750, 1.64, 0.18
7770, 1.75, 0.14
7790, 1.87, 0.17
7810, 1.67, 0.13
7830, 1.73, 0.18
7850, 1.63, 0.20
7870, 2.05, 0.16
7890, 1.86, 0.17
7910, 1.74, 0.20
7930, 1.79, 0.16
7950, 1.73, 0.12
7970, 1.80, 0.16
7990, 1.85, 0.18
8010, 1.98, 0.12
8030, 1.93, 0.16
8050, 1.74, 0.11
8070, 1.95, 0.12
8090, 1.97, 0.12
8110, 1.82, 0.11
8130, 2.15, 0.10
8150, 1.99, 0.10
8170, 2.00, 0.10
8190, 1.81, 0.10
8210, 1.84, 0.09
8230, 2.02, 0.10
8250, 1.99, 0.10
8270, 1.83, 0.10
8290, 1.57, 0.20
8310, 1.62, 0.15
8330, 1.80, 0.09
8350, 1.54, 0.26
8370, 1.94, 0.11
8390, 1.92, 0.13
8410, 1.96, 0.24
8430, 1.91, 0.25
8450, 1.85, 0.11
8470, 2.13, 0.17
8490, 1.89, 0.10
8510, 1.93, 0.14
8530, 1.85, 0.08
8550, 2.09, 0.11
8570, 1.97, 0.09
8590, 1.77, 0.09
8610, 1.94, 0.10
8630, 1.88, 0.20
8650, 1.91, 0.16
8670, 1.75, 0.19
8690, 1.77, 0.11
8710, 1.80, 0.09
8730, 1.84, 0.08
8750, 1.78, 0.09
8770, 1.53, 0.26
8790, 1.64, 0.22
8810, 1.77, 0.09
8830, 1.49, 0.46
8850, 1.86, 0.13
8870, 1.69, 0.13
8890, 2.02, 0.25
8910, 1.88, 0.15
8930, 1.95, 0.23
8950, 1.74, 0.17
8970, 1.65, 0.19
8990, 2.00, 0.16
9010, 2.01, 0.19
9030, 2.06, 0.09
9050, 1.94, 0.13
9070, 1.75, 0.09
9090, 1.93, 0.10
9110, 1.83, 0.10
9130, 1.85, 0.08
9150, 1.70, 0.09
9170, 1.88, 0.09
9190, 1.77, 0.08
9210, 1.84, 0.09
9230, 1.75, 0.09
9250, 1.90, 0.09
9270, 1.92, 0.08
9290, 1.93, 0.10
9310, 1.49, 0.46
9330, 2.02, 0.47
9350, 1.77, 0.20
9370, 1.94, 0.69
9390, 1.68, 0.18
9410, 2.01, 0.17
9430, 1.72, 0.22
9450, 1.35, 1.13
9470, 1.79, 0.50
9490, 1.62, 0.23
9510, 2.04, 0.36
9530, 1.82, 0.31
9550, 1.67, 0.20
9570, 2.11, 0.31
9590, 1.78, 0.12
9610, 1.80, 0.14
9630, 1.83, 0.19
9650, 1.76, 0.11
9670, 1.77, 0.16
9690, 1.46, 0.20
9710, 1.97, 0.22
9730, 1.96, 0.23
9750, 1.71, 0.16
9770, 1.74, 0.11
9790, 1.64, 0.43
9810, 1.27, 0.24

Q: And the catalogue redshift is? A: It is 0.409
